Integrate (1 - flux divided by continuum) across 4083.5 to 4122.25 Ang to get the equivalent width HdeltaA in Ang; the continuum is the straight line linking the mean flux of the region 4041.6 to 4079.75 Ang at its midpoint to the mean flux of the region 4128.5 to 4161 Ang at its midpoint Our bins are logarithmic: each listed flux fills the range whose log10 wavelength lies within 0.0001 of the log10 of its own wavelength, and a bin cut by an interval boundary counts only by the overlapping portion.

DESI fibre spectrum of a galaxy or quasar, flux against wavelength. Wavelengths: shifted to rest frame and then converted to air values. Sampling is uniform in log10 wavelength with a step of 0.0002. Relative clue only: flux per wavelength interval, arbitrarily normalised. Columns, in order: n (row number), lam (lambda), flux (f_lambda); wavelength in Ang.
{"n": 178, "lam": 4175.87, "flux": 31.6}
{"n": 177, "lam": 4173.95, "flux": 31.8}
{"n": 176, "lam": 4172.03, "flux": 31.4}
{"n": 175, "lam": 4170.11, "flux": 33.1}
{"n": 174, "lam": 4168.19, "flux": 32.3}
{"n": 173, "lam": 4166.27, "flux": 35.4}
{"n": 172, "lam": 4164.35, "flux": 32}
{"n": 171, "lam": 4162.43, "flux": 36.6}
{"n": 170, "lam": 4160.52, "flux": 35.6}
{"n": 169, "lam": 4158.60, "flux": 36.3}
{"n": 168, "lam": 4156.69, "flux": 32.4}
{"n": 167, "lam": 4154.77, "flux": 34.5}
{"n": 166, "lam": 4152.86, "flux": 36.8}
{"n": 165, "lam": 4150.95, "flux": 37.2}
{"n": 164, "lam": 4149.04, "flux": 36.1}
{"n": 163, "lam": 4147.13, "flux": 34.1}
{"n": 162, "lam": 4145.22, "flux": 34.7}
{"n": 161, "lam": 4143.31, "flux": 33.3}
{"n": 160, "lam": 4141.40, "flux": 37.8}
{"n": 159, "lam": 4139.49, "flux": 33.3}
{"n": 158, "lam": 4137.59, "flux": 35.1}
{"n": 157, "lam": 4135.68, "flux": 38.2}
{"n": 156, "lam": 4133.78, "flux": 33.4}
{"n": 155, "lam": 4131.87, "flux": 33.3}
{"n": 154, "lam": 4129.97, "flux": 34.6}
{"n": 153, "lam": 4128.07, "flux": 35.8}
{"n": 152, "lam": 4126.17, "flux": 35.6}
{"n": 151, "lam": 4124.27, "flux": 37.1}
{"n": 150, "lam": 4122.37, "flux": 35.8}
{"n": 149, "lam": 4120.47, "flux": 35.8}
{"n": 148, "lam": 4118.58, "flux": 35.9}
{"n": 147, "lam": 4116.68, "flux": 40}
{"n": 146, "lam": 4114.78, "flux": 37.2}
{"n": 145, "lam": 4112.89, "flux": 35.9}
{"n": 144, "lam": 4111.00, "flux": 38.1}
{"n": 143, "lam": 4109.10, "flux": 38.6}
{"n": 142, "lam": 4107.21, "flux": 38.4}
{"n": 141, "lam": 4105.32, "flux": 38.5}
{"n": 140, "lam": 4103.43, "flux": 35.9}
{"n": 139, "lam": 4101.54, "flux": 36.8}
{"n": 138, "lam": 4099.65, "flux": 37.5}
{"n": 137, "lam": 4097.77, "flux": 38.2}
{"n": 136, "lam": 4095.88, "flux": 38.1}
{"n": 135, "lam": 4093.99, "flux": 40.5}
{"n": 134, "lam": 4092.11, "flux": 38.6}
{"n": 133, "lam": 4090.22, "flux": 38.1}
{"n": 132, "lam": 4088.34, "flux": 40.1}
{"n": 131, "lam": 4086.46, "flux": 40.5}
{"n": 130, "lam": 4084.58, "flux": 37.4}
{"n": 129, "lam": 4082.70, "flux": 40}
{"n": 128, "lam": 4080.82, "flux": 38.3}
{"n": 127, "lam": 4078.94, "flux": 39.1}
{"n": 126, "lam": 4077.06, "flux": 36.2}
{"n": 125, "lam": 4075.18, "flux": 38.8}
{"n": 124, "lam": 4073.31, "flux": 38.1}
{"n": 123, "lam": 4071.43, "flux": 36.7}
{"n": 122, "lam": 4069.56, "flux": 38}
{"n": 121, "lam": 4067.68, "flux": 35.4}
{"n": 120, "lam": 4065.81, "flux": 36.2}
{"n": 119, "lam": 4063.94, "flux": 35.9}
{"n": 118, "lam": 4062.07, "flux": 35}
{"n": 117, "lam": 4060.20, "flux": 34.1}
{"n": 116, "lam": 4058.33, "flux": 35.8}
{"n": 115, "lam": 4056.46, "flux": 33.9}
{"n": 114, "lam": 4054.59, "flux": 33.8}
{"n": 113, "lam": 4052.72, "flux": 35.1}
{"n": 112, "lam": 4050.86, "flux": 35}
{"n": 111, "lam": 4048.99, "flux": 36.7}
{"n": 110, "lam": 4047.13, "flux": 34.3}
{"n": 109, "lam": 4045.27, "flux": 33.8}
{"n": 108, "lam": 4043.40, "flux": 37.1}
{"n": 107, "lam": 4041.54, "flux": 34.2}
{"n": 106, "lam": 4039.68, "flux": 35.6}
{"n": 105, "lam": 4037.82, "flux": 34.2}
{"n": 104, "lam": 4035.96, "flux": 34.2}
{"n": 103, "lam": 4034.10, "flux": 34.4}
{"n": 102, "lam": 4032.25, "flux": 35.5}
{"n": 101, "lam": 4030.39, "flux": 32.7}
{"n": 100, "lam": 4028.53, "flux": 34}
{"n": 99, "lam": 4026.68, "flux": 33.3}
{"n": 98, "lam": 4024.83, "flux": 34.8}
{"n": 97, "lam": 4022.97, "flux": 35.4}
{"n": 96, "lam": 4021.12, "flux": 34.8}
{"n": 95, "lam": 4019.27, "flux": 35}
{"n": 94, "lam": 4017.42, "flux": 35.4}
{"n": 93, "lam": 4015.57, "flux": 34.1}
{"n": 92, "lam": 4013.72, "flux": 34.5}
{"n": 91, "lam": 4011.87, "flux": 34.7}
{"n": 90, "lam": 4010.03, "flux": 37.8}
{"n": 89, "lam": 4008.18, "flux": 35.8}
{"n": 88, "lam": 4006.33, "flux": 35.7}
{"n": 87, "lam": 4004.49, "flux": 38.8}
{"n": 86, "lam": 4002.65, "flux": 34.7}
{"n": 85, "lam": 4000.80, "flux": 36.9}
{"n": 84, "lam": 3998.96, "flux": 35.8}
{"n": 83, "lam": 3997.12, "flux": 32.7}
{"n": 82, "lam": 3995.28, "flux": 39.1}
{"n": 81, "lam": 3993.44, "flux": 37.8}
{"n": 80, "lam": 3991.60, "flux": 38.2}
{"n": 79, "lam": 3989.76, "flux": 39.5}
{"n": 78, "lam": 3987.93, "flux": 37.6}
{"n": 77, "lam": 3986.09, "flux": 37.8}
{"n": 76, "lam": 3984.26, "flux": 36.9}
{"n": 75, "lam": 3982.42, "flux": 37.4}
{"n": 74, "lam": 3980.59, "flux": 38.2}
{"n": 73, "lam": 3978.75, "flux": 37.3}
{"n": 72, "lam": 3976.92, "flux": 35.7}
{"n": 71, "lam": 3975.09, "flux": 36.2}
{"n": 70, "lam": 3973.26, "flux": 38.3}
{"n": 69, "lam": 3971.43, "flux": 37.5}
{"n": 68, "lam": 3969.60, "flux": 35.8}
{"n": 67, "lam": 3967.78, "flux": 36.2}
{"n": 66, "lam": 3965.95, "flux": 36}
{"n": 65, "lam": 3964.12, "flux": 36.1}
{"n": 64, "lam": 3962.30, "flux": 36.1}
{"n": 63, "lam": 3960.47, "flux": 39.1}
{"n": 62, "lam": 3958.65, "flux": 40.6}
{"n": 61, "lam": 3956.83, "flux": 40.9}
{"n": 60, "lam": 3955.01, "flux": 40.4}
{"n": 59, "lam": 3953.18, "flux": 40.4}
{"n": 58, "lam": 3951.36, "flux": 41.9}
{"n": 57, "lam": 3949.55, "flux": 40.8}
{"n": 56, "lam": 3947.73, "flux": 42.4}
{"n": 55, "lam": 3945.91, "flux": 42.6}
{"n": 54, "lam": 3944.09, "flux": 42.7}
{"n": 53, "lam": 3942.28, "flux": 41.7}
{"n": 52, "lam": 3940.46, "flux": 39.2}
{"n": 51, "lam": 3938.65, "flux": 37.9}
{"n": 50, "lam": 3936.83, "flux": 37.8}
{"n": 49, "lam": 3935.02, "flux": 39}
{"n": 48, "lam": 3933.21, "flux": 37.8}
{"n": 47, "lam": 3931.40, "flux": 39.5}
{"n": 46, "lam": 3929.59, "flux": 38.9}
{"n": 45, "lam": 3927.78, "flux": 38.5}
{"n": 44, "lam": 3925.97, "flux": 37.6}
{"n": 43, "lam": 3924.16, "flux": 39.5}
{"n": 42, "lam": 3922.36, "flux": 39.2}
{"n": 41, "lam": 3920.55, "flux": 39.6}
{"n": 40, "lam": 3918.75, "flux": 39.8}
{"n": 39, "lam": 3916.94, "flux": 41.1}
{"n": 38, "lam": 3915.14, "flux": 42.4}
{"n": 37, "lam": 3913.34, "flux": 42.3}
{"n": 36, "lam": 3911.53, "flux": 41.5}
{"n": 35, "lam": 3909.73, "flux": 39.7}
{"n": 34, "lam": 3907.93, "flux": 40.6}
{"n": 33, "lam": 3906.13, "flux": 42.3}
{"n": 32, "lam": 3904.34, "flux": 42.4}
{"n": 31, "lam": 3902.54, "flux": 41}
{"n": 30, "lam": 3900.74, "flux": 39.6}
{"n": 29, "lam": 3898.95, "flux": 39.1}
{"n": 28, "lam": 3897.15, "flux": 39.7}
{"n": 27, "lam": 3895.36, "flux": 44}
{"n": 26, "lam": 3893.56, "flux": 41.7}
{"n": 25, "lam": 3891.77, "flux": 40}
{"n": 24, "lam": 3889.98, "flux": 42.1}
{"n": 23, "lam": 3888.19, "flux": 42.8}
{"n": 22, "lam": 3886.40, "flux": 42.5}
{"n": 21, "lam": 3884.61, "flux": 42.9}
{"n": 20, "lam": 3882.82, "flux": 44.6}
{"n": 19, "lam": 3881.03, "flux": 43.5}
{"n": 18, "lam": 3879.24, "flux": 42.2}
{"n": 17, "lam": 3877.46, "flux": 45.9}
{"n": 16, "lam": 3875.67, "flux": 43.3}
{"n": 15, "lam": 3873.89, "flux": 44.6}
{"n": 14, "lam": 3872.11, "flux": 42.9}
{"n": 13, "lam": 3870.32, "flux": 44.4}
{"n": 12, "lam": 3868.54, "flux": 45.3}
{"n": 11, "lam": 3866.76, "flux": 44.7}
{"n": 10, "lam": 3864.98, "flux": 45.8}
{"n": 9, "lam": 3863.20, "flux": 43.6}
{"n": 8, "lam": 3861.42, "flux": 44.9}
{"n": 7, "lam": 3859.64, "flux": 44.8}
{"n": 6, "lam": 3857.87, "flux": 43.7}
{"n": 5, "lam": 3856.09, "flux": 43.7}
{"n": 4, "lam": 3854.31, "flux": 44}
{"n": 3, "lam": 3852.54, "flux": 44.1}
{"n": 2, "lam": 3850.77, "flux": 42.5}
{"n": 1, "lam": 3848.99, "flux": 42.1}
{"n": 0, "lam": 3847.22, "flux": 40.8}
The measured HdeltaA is -2.7 Ang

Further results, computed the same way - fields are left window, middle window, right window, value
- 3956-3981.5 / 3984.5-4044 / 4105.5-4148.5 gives 2.14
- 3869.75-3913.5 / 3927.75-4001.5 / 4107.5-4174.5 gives 3.27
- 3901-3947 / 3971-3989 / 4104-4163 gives 0.81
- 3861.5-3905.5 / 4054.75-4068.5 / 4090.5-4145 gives 1.10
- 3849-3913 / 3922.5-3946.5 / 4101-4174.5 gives 1.11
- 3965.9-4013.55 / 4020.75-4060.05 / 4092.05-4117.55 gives 2.81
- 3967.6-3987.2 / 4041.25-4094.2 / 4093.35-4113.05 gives 1.26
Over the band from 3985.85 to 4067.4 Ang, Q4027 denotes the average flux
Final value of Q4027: 35.5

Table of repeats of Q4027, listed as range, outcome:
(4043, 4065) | 35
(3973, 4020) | 36.6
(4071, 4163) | 36.8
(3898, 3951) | 40.2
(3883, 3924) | 41.2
